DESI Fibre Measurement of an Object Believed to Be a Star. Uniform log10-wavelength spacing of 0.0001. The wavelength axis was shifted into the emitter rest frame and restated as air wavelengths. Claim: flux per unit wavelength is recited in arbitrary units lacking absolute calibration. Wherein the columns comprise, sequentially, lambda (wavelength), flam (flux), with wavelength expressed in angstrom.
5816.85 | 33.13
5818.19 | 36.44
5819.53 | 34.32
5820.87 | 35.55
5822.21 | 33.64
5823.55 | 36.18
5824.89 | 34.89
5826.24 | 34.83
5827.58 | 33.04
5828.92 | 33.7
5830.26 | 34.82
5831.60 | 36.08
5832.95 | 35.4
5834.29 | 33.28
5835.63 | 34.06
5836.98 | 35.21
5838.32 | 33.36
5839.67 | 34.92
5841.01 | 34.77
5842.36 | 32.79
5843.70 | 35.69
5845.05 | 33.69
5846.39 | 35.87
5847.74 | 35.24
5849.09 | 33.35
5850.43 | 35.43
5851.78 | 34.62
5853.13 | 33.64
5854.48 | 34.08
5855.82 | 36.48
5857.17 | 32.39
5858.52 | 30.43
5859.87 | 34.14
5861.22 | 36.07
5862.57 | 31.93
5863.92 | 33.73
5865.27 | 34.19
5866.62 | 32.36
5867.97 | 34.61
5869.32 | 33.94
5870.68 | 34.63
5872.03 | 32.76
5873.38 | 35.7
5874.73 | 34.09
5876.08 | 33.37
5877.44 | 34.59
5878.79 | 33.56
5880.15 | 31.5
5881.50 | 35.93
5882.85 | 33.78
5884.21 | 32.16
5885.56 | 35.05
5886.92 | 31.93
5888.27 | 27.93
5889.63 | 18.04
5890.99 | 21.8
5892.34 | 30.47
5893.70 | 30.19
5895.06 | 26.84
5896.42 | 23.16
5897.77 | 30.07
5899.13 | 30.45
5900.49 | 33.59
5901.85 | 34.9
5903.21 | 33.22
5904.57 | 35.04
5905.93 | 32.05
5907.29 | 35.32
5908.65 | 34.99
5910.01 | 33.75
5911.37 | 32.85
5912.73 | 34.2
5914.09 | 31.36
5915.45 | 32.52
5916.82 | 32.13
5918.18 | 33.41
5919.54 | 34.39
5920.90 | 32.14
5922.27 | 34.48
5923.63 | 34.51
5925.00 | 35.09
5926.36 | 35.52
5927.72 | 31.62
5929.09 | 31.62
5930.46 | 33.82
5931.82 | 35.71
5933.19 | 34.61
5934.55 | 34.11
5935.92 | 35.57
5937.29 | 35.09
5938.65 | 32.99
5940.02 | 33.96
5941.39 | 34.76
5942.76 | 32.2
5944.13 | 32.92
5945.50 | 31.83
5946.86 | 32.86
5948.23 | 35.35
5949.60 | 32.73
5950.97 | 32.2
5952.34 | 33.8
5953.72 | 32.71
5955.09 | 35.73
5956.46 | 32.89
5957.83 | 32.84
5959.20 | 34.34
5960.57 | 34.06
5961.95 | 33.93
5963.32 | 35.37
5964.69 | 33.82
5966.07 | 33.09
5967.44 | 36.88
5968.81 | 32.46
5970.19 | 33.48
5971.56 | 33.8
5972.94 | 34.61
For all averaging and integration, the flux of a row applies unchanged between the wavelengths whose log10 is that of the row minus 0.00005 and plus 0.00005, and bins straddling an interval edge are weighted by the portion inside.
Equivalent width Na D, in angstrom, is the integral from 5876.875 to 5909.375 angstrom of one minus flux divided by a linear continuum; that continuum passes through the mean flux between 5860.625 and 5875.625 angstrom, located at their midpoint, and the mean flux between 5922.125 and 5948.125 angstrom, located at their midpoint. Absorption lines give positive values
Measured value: 2.7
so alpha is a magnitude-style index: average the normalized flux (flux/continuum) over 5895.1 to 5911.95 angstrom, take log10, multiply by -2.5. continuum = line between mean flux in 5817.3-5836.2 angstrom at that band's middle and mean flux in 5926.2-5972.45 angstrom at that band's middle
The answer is 0.062 mag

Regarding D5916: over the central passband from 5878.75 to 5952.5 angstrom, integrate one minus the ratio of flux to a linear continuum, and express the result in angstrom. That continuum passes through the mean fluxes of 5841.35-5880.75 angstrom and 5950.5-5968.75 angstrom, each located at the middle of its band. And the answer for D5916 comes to 3.25 angstrom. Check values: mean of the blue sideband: 34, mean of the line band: 32.5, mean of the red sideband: 33.9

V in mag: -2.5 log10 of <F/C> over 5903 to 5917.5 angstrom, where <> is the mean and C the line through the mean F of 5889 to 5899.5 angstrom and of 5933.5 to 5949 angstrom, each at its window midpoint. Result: -0.160 mag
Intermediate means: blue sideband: 26.3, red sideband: 33.8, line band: 33.4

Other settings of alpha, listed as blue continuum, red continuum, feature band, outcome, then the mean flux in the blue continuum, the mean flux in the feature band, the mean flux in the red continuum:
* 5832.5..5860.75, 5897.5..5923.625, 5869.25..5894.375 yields 0.071 mag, 34.2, 31.6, 33.3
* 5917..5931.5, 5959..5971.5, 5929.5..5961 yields 0.005 mag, 33.7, 33.8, 34.1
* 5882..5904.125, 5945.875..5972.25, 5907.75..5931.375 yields -0.072 mag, 29.7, 33.5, 33.8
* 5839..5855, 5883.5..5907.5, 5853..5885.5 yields -0.045 mag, 34.5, 33.8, 30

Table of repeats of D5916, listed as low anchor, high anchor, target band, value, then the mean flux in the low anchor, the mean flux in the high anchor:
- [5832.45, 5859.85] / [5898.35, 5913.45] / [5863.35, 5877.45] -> 0.0 angstrom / 34.2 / 33.6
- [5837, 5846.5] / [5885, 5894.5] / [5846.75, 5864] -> -0.8 angstrom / 34.4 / 27.8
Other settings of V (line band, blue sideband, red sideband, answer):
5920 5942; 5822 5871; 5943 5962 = -0.02 mag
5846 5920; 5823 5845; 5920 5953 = 0.05 mag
